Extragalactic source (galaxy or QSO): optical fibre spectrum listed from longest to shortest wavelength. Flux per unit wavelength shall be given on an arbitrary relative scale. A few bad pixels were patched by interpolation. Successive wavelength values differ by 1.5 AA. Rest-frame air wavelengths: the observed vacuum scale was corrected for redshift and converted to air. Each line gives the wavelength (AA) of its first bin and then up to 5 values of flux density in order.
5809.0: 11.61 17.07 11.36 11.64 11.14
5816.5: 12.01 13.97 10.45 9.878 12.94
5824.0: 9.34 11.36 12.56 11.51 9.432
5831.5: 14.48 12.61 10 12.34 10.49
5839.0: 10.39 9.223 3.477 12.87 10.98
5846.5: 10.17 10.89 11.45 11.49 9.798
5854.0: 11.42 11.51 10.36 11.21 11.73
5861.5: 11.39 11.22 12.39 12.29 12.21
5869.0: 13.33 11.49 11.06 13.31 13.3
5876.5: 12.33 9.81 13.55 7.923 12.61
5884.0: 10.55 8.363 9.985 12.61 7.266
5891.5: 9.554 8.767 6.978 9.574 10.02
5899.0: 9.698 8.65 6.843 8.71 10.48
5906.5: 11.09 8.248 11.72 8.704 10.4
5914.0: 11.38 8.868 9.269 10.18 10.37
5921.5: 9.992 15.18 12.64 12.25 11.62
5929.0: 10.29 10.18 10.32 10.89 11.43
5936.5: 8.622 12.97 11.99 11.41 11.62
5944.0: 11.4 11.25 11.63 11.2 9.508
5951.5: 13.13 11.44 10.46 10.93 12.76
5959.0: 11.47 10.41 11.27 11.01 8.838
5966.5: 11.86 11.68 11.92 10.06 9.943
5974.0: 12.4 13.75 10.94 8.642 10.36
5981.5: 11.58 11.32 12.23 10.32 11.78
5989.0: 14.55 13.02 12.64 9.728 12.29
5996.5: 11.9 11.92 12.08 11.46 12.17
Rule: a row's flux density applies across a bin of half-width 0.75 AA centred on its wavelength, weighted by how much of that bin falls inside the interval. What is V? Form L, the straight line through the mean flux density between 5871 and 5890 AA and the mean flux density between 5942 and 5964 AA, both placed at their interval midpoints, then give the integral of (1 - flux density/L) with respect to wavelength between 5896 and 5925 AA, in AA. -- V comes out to 2.9 AA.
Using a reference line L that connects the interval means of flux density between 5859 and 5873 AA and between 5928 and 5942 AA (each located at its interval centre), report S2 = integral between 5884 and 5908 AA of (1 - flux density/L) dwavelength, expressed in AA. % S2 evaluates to 4.7 AA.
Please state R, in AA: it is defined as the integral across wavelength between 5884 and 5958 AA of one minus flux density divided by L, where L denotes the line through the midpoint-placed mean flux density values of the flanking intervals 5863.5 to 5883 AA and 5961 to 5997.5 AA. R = 7.8 AA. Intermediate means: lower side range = 12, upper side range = 11.4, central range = 10.5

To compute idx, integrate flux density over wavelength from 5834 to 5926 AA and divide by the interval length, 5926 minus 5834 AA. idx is 10.6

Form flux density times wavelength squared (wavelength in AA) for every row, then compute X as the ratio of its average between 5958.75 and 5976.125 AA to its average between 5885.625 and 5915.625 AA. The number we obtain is 1.21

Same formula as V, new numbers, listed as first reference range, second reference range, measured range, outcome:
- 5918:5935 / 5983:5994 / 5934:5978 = 1.4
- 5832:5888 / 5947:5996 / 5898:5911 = 2.1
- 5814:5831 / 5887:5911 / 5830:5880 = -4.0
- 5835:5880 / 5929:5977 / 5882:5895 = 1.8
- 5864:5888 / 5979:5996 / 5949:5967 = 0.9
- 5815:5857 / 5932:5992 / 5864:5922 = 4.1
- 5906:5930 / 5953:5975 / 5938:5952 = -0.7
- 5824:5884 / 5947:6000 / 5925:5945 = 0.3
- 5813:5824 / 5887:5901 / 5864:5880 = -3.7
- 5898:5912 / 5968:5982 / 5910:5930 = -2.3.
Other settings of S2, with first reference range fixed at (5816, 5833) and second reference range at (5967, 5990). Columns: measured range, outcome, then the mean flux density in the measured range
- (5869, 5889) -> 0.4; 11.4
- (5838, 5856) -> 2.1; 10.3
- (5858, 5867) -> -0.1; 11.7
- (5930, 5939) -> 0.6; 10.8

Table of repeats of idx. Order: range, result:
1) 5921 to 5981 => 11.2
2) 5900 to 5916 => 9.58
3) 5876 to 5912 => 9.74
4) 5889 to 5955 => 10.4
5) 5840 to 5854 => 10.1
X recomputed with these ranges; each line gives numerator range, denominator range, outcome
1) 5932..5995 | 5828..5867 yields 1.07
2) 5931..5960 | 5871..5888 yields 1.03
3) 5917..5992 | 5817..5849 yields 1.08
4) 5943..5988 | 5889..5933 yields 1.14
